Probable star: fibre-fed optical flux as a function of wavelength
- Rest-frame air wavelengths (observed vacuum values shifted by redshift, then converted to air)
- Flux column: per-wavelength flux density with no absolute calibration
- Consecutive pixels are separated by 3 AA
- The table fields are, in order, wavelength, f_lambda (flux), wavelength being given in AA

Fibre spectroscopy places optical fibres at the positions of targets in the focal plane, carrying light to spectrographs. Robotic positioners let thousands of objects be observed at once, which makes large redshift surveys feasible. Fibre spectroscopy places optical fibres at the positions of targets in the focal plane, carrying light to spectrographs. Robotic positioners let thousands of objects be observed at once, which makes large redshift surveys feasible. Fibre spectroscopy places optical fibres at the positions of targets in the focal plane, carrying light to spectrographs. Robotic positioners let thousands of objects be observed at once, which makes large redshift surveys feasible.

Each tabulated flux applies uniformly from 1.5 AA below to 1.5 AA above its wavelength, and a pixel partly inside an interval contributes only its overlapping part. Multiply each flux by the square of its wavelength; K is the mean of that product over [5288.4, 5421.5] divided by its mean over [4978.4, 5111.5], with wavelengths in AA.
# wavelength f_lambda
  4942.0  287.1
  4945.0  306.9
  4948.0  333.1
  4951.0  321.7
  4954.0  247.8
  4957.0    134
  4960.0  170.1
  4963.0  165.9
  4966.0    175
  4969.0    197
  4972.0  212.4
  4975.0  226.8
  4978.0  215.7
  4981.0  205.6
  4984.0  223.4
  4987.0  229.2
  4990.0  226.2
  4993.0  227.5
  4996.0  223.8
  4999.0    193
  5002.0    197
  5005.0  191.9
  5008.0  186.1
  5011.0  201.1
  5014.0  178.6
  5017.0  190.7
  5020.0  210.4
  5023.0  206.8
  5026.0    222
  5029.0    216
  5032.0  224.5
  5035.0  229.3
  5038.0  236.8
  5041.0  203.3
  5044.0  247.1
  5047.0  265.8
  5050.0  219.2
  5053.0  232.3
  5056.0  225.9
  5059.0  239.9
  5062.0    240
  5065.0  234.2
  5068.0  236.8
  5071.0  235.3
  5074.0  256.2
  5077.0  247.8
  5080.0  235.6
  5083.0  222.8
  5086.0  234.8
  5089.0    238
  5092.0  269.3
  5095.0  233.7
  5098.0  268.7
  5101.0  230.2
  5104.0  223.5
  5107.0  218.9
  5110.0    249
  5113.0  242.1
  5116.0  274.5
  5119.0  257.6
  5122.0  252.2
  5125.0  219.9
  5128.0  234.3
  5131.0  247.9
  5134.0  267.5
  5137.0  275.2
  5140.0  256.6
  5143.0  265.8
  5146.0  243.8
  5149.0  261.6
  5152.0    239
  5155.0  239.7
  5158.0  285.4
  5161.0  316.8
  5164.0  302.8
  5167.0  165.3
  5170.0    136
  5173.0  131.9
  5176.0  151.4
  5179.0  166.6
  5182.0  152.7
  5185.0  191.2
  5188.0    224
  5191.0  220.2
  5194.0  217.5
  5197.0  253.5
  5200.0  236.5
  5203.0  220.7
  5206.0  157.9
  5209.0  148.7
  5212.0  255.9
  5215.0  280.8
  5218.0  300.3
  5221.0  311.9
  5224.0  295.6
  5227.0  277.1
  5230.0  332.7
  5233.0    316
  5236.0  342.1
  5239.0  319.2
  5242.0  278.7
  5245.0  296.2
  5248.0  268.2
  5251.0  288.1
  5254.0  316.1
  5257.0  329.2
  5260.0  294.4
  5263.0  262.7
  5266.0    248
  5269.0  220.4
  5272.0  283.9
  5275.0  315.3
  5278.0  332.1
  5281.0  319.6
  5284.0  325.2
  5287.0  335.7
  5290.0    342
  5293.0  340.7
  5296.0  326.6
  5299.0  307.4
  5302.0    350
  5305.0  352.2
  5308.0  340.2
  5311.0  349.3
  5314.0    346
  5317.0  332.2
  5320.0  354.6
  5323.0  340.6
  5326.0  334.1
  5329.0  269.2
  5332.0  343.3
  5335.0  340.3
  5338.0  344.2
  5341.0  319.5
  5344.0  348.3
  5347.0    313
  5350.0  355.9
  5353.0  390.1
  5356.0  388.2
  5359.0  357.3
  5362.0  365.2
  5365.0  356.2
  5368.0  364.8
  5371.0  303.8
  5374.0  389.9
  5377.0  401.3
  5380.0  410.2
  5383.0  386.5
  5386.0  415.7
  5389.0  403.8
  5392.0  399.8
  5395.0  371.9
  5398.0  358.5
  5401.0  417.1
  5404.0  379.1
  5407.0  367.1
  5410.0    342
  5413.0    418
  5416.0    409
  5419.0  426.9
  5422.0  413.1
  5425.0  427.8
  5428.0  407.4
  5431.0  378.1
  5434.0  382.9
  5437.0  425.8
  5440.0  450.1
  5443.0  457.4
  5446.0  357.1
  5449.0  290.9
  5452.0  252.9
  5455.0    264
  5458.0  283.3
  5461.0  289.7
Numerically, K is 1.8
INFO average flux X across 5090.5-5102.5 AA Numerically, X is 250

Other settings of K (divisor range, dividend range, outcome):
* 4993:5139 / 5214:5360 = 1.51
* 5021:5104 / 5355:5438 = 1.88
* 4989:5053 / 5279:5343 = 1.74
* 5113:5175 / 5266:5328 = 1.42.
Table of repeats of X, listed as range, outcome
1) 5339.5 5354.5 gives 345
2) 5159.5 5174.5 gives 211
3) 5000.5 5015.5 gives 191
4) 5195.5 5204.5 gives 237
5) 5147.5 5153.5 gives 250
